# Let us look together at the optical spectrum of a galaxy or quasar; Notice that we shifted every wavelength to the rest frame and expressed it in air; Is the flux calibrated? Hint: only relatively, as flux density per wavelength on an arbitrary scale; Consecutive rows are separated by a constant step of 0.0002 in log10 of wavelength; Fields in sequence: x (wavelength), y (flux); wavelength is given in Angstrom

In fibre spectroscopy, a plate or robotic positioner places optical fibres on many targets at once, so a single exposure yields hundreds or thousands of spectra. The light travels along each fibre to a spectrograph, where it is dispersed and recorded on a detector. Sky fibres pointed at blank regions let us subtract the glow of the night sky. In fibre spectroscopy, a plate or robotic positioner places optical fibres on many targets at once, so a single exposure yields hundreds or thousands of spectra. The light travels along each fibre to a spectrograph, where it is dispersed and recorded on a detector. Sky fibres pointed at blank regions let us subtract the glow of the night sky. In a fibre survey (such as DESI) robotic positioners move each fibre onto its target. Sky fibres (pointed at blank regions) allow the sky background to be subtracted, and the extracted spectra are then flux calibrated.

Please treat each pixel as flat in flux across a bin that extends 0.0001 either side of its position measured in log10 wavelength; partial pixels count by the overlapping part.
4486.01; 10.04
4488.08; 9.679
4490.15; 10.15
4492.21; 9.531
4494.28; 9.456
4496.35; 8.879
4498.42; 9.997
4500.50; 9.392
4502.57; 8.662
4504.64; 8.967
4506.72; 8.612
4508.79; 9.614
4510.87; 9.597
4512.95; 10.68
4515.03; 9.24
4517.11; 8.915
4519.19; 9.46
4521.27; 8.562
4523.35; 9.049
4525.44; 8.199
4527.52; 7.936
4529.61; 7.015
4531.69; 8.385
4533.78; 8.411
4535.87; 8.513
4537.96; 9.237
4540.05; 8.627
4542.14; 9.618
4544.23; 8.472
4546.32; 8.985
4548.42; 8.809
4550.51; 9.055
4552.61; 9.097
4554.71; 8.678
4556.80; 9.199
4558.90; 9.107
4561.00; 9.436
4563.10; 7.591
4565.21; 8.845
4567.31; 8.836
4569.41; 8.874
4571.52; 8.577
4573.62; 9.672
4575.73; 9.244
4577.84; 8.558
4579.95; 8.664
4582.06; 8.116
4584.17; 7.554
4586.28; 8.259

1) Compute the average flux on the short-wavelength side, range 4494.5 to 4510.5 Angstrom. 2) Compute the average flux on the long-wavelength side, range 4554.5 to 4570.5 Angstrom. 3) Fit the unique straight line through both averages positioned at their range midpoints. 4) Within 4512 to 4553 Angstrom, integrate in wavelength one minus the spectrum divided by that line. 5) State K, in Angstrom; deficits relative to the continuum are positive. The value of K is 0.9 Angstrom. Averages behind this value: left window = 9.19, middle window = 8.8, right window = 8.83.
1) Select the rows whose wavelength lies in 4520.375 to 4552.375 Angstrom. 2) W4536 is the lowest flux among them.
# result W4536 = 7.015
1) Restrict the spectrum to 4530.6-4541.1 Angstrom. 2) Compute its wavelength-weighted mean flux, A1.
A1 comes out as 8.63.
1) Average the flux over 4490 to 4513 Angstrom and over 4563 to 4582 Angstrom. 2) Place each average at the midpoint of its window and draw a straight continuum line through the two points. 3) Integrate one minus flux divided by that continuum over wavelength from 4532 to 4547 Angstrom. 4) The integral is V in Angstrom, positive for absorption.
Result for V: 0.4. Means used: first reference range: 9.38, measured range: 8.81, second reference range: 8.78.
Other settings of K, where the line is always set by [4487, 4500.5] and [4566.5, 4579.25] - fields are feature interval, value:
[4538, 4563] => 0.5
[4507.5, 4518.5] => -0.2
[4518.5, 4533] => 1.5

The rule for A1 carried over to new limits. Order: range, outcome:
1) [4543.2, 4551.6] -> 8.83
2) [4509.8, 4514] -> 10.1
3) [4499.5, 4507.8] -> 8.92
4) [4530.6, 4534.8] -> 8.39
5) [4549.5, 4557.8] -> 9.01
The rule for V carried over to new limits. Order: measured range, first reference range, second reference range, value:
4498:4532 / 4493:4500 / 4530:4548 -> 0.7 Angstrom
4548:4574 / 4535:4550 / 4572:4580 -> 0.3 Angstrom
